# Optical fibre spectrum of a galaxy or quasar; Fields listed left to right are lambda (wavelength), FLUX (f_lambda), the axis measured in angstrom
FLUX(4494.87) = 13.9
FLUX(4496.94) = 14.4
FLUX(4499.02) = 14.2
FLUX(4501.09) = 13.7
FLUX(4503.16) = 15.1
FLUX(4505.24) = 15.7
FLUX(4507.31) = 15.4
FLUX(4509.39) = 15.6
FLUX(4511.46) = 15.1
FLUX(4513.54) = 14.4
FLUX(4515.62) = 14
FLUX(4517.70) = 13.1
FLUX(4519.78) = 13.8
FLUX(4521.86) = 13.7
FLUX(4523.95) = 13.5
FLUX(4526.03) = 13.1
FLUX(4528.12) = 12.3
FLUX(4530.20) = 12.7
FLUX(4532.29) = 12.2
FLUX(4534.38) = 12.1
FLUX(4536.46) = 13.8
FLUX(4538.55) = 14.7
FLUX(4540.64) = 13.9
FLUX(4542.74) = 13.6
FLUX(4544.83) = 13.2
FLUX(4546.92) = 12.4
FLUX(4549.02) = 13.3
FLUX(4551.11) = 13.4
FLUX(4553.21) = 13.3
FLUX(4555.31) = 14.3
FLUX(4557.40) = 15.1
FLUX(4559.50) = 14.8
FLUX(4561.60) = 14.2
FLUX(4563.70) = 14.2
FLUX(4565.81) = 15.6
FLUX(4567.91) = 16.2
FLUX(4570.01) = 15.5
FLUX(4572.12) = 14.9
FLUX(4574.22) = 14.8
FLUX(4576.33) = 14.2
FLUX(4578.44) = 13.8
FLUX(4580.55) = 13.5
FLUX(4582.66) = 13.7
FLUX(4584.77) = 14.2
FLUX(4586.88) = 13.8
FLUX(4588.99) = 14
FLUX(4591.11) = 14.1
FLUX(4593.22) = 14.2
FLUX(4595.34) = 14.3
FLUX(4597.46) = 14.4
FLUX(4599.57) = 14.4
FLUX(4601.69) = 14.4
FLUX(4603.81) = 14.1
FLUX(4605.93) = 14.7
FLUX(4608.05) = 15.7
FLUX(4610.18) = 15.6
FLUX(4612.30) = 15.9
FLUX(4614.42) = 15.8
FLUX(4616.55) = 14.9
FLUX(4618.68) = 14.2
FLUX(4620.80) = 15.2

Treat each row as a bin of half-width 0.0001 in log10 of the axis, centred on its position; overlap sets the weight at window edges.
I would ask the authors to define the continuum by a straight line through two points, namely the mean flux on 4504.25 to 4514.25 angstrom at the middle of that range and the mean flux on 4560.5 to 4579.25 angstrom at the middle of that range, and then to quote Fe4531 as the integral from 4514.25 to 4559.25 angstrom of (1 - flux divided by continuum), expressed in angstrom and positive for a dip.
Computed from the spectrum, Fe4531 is 4.9 angstrom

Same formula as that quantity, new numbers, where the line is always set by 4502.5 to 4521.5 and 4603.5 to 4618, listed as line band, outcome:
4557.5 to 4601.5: 1.80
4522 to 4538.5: 2.00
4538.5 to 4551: 1.21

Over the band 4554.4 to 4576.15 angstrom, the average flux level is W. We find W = 14.9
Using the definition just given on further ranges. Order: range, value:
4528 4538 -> 12.8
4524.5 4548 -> 13.1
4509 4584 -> 13.9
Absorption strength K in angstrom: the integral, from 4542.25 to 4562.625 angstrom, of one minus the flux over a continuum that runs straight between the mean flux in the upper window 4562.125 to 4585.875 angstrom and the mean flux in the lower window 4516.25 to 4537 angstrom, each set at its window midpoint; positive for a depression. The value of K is 0.2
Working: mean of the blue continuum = 13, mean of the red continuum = 14.6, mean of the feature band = 13.8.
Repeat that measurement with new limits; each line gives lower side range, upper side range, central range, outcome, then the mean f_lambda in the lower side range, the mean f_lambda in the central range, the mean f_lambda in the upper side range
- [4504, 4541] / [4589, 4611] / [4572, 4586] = 0.25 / 13.8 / 14.1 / 14.5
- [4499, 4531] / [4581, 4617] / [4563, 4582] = -0.41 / 14.1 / 14.7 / 14.6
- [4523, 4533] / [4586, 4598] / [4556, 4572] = -1.80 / 12.8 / 15.1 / 14.1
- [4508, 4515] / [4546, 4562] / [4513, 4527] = 1.07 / 15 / 13.6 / 13.8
